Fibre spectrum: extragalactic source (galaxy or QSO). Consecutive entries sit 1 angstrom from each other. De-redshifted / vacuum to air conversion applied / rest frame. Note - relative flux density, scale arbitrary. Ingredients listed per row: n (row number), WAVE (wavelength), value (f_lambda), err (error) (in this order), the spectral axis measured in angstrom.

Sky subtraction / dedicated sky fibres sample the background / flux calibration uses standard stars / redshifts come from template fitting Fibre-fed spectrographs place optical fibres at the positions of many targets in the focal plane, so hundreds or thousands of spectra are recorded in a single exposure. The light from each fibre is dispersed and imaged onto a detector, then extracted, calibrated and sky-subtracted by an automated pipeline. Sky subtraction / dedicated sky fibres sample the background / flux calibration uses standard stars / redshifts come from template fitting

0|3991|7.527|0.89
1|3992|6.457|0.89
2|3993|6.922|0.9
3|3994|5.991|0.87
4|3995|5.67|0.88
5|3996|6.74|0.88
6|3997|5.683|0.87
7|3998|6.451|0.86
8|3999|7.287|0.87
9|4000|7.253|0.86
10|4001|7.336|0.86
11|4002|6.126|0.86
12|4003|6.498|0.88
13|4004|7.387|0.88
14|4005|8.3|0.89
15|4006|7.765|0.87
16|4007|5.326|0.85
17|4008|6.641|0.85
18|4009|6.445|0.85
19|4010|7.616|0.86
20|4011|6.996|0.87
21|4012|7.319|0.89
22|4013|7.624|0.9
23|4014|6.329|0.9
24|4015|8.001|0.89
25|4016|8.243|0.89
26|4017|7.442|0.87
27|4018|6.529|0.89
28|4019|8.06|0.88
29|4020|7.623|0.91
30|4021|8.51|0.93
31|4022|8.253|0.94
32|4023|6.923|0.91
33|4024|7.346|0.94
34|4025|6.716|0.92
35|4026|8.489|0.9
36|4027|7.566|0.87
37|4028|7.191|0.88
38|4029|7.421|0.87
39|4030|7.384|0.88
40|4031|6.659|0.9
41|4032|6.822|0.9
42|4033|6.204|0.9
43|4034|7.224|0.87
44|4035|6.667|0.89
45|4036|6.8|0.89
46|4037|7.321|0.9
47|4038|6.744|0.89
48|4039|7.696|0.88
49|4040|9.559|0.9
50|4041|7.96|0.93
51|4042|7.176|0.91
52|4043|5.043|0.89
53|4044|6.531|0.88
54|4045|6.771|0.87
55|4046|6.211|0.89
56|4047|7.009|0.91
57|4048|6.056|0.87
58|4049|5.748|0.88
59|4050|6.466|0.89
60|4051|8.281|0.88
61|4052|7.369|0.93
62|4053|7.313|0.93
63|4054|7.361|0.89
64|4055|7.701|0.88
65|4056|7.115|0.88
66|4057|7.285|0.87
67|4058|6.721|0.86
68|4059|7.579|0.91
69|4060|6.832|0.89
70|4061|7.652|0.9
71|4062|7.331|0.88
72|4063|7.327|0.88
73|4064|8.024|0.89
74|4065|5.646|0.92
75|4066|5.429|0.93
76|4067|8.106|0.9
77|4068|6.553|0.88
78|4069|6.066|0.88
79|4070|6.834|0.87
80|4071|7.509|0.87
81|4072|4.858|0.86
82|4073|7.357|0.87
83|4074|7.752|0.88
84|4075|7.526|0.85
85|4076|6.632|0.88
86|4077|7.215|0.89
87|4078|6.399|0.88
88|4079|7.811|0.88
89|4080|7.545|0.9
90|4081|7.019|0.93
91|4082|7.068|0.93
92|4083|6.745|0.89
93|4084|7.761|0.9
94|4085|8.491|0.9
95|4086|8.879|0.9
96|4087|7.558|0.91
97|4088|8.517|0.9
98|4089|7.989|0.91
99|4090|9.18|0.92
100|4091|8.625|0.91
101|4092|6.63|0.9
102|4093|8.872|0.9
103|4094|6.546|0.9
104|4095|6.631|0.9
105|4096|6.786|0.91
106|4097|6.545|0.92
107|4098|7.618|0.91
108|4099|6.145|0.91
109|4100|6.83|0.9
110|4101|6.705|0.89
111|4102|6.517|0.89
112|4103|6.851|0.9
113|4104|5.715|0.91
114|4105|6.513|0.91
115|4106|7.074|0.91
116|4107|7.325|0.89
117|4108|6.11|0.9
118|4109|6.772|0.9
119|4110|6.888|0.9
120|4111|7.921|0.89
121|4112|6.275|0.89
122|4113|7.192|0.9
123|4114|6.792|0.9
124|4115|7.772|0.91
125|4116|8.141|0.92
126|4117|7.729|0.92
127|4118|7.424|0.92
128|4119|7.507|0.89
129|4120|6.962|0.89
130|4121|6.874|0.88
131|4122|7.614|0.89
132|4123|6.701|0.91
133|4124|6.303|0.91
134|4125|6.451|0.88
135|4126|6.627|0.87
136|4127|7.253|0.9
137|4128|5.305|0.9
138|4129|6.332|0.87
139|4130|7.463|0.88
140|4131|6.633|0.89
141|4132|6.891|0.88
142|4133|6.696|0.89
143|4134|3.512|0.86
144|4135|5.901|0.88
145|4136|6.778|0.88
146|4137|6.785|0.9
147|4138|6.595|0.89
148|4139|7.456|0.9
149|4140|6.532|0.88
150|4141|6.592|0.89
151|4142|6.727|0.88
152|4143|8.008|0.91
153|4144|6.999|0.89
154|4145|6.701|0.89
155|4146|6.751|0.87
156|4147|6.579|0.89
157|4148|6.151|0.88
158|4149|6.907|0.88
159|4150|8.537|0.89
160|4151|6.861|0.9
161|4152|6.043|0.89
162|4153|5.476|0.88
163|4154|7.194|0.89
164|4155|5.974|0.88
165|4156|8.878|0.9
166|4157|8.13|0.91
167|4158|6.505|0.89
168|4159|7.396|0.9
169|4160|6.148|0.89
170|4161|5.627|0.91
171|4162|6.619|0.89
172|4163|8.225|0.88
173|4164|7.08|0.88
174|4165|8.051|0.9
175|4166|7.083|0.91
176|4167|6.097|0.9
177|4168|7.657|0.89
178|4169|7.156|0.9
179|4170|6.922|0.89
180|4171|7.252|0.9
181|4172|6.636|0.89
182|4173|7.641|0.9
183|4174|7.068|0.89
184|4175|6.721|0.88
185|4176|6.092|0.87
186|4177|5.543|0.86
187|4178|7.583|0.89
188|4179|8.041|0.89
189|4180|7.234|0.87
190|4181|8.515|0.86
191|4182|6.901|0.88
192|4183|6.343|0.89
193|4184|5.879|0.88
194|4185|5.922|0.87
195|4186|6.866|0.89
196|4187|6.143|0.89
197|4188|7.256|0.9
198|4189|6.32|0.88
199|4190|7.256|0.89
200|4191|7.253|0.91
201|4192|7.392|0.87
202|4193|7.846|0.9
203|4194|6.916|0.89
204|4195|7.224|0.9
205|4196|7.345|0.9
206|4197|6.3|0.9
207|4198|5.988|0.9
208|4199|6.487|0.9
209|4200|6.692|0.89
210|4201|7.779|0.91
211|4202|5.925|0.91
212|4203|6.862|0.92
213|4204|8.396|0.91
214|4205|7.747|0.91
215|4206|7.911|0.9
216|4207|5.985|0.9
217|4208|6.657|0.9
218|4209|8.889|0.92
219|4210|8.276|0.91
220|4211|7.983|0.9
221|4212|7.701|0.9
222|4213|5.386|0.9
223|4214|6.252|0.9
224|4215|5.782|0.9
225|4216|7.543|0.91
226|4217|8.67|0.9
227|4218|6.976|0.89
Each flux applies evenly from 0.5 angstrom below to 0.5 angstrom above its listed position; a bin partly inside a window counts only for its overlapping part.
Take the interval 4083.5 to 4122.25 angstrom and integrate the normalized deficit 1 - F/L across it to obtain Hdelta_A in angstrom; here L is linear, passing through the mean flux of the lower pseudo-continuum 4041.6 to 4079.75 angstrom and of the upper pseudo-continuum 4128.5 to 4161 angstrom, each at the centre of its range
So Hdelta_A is -2.62 angstrom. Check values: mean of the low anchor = 6.91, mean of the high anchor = 6.74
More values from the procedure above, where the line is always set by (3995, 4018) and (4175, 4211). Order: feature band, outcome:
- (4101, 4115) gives 0.43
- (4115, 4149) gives 1.19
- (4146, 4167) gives 0.23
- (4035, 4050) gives 0.26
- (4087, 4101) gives -0.84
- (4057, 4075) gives 0.16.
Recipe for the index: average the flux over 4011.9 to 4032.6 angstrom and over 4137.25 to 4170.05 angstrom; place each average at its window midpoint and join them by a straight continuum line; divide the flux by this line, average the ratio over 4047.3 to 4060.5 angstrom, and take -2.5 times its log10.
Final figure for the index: 0.040 mag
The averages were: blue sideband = 7.45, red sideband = 6.96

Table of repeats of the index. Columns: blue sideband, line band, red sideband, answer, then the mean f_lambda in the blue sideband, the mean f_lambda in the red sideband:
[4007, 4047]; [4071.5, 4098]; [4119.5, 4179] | -0.061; 7.21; 6.81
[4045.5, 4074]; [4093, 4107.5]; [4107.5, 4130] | 0.028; 6.93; 6.96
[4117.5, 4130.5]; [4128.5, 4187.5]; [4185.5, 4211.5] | 0.022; 6.83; 7.14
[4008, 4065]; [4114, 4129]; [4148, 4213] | 0.014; 7.21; 7.03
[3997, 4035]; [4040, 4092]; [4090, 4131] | -0.017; 7.2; 6.98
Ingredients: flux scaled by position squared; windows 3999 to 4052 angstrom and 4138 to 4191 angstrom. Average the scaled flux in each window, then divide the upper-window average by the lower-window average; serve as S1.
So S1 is 1.04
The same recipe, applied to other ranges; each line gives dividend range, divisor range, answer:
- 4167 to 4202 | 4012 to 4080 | 1.04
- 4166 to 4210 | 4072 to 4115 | 1.02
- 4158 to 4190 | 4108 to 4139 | 1.04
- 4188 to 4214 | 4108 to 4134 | 1.07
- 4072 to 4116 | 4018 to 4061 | 1.03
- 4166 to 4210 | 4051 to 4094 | 1.01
